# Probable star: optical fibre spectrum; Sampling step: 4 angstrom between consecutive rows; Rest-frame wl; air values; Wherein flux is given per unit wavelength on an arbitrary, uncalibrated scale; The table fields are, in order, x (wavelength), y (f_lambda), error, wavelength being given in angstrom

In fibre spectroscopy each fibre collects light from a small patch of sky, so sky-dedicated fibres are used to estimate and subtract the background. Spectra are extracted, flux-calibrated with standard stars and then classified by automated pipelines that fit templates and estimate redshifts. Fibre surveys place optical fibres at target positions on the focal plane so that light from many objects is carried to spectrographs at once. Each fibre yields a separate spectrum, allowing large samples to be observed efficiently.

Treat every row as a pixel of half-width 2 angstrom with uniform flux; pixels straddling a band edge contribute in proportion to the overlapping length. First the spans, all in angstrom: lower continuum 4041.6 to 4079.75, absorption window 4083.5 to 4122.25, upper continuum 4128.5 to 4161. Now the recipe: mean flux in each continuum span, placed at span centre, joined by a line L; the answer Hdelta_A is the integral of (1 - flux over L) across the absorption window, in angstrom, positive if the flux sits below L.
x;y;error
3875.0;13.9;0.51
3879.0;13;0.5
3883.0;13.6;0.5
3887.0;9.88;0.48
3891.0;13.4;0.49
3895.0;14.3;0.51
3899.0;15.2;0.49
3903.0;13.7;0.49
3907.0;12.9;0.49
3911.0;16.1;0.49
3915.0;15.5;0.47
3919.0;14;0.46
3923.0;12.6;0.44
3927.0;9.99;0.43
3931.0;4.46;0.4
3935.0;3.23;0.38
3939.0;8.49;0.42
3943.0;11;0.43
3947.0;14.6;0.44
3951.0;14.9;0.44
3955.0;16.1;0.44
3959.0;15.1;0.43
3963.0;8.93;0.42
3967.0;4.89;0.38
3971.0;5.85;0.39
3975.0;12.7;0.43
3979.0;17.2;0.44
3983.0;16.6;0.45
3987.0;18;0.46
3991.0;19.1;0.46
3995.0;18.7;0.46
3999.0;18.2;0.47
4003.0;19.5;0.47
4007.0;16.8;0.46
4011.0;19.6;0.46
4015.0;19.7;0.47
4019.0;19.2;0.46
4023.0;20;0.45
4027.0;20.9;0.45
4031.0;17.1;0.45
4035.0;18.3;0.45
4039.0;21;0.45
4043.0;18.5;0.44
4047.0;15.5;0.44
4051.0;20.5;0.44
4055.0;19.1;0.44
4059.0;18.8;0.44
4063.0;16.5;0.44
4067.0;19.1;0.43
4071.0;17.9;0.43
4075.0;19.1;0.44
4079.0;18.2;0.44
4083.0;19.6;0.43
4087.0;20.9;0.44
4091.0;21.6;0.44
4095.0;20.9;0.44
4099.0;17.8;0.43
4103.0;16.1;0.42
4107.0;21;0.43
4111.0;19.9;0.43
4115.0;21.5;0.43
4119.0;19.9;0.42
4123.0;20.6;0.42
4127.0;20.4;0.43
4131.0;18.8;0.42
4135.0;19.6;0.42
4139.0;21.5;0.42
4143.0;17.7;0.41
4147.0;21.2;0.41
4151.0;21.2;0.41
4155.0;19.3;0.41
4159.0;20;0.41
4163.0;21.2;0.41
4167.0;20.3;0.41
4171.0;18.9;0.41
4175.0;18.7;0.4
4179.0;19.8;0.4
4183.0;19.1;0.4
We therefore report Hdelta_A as -1.7 angstrom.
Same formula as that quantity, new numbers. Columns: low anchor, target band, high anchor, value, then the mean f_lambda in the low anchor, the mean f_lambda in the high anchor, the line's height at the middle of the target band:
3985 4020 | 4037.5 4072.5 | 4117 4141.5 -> 1.4 angstrom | 18.7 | 20.1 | 19.3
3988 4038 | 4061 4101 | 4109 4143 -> 1.0 angstrom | 18.9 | 20.1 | 19.7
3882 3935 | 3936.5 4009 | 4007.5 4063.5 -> 7.5 angstrom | 12.4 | 18.9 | 15.7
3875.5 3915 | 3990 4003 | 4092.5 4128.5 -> -1.7 angstrom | 13.7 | 19.8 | 16.6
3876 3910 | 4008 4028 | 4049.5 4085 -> -2.9 angstrom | 13.4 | 18.7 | 17.2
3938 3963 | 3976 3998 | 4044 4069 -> -4.0 angstrom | 13.2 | 18.3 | 14.9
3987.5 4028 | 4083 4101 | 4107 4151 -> -0.3 angstrom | 19.1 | 20.2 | 19.9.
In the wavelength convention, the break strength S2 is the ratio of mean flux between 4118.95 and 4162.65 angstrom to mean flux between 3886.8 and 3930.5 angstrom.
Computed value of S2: 1.51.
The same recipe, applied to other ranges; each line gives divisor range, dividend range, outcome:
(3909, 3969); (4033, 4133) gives 1.70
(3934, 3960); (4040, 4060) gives 1.53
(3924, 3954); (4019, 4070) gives 1.91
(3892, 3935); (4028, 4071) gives 1.49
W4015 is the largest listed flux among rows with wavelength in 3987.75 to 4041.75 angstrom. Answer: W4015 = 21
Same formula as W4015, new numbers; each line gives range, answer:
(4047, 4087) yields 20.9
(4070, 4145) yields 21.6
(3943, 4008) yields 19.5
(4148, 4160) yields 21.2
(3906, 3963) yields 16.1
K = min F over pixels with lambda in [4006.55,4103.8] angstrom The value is 15.5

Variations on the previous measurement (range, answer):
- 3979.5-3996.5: 16.6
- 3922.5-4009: 3.23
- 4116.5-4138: 18.8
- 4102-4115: 16.1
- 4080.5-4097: 19.6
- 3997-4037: 16.8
